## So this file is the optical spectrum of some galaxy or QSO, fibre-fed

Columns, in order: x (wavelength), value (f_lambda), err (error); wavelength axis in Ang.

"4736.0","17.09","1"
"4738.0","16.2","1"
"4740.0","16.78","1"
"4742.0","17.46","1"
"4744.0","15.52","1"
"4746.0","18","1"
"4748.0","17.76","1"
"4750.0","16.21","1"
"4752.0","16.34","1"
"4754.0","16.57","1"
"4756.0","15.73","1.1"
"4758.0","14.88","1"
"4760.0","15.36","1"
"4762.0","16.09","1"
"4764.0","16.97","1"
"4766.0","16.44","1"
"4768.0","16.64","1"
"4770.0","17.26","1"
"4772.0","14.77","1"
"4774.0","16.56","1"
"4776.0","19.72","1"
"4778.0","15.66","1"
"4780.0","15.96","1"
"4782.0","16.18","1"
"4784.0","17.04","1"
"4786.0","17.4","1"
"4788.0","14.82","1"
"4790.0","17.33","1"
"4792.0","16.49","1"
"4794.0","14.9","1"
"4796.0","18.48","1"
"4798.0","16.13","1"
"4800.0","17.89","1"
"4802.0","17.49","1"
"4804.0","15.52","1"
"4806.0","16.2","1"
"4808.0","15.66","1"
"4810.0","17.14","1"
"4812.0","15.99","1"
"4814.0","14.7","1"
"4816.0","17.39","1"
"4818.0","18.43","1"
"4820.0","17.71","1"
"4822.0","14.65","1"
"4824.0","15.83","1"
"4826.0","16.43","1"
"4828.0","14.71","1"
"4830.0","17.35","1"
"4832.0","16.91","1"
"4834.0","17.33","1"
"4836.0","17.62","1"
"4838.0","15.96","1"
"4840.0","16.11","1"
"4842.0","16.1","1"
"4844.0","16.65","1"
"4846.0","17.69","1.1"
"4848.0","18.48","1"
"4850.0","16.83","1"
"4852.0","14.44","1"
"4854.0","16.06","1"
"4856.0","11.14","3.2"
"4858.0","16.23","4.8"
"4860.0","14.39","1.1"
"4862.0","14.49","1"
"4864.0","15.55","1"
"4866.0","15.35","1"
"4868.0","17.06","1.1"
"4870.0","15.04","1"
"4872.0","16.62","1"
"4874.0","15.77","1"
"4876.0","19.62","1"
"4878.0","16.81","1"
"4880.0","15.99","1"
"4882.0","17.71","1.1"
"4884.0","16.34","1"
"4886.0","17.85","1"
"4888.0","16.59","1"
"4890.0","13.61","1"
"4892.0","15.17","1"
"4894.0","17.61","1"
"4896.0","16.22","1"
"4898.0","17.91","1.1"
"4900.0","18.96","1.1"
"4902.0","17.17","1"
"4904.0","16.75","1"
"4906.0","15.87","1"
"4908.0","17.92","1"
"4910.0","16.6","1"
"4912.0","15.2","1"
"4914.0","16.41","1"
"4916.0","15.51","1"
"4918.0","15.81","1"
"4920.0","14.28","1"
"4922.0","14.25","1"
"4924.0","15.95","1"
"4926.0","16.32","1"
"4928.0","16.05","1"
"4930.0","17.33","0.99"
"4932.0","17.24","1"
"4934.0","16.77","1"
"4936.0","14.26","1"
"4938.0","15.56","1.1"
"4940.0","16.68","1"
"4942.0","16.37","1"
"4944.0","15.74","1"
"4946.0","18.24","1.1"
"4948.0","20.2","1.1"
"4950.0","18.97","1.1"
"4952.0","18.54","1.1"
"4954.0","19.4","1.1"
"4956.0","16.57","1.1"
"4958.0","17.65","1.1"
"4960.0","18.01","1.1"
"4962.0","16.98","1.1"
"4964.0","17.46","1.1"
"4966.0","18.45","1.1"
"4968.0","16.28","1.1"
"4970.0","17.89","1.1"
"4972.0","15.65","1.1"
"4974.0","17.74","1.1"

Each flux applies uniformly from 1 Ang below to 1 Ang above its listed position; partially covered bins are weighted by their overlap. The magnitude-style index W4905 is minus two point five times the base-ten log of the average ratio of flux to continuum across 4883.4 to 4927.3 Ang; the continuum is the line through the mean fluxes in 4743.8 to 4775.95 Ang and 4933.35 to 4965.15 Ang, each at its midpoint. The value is 0.06 mag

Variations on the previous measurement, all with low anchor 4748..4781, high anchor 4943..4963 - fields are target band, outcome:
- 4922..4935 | 0.09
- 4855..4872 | 0.15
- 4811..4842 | 0.03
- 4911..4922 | 0.16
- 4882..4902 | 0.05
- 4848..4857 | 0.14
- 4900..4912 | 0.05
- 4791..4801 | -0.01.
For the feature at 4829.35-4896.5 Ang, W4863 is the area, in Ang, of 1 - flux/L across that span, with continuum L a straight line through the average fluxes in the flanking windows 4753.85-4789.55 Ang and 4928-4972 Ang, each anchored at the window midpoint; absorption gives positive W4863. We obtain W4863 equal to 2.31 Ang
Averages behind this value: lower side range 16.3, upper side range 17.3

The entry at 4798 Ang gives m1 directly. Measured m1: 16.13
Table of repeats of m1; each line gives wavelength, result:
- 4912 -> 15.2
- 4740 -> 16.78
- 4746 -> 18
